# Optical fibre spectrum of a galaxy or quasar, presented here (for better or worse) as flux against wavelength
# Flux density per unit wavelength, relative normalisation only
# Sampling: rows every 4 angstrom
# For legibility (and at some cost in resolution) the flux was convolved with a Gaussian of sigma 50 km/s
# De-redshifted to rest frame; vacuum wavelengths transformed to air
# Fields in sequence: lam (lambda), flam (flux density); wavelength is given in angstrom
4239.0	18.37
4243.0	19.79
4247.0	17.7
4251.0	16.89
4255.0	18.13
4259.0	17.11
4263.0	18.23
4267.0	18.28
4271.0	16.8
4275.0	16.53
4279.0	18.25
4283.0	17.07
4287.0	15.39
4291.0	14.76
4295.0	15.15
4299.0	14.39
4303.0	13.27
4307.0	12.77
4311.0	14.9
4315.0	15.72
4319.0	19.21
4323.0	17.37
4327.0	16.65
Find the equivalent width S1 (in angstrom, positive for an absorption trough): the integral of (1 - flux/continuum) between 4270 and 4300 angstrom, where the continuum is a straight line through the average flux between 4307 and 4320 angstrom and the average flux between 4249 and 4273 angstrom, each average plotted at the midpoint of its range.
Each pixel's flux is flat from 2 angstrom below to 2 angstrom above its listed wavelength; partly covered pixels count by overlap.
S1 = 1.3 angstrom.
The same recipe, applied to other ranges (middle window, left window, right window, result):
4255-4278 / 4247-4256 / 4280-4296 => -1.0 angstrom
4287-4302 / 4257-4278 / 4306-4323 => 1.7 angstrom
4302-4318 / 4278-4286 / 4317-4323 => 3.3 angstrom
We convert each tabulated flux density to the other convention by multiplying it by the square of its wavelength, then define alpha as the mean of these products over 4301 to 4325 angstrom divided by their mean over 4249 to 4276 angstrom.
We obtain 0.9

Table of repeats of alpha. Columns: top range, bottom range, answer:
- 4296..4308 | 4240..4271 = 0.78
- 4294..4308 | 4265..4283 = 0.81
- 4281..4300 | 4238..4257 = 0.87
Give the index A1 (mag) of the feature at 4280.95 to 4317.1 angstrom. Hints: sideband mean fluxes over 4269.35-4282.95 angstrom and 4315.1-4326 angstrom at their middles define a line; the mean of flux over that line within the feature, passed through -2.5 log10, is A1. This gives 0.18 mag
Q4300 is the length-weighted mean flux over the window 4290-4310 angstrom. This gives 14.1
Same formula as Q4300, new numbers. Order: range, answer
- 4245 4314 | 16.2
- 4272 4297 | 16.2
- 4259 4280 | 17.5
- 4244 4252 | 17.7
